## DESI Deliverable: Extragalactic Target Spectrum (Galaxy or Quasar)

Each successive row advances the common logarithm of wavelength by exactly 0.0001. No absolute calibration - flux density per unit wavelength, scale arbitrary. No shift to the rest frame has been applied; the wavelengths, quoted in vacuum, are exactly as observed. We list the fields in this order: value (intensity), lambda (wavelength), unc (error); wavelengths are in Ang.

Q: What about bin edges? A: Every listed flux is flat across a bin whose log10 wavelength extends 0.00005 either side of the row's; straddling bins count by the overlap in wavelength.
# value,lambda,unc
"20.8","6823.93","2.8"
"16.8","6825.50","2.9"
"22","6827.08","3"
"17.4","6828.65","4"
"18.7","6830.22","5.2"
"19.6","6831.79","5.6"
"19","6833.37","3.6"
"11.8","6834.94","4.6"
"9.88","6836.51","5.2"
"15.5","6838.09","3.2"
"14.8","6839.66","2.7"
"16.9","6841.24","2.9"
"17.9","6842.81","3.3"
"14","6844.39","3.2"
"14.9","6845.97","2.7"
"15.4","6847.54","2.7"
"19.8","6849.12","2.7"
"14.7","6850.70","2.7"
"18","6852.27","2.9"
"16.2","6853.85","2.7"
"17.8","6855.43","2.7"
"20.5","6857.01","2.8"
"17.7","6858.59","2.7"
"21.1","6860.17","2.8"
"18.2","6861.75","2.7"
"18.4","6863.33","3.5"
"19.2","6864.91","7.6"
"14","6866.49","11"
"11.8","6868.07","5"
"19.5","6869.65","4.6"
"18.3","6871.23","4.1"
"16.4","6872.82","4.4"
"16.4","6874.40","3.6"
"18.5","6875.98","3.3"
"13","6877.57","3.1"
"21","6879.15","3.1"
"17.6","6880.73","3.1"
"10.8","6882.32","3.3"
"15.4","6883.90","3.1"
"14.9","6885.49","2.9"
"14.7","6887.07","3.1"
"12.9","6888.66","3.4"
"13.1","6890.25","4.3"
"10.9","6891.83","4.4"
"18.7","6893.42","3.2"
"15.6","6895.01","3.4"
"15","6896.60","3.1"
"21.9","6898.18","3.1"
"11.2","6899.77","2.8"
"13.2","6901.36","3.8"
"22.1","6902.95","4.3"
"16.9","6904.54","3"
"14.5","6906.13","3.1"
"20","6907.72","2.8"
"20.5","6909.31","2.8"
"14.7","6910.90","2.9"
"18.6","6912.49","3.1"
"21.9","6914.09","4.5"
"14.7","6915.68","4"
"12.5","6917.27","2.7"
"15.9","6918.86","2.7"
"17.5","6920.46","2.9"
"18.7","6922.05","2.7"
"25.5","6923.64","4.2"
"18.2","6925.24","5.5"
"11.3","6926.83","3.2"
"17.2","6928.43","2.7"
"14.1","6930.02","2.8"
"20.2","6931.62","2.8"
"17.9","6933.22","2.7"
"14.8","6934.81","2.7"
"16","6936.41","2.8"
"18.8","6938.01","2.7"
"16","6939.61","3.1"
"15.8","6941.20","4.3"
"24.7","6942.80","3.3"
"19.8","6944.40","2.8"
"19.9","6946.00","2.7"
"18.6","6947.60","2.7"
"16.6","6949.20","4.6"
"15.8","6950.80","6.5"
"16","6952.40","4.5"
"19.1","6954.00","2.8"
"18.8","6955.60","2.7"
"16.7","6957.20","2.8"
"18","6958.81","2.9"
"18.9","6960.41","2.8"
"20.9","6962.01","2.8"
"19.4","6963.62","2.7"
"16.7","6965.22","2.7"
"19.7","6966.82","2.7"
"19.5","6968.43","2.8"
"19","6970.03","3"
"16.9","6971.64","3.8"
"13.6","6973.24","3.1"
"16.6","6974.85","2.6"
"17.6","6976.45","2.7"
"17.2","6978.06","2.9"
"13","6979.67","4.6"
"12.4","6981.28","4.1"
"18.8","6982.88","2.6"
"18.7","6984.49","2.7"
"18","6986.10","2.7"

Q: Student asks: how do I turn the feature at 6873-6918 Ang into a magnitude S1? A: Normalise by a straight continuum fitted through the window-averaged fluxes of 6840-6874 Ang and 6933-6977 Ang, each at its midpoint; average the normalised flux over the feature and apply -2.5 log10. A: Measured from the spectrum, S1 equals 0.09 mag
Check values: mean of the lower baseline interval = 17.1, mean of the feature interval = 16.1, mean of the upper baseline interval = 17.9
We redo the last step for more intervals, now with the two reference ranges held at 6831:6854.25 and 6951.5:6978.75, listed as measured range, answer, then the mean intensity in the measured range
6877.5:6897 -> 0.11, 15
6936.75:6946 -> -0.08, 18.9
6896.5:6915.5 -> -0.04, 17.5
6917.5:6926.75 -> -0.06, 18.1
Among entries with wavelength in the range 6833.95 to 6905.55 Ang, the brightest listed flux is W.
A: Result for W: 22.1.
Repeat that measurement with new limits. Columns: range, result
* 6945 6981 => 20.9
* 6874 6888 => 21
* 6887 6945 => 25.5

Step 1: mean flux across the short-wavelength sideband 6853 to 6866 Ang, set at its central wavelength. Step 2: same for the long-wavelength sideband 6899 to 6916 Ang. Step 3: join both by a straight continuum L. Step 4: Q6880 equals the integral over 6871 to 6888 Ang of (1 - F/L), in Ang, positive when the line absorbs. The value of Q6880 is 1.87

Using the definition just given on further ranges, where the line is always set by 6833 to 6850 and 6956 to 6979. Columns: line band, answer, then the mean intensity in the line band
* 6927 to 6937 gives 0.5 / 16.4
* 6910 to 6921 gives 0.2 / 16.6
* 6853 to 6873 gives -2.4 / 17.7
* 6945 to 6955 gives -0.1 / 17.7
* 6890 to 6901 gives 0.8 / 15.2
